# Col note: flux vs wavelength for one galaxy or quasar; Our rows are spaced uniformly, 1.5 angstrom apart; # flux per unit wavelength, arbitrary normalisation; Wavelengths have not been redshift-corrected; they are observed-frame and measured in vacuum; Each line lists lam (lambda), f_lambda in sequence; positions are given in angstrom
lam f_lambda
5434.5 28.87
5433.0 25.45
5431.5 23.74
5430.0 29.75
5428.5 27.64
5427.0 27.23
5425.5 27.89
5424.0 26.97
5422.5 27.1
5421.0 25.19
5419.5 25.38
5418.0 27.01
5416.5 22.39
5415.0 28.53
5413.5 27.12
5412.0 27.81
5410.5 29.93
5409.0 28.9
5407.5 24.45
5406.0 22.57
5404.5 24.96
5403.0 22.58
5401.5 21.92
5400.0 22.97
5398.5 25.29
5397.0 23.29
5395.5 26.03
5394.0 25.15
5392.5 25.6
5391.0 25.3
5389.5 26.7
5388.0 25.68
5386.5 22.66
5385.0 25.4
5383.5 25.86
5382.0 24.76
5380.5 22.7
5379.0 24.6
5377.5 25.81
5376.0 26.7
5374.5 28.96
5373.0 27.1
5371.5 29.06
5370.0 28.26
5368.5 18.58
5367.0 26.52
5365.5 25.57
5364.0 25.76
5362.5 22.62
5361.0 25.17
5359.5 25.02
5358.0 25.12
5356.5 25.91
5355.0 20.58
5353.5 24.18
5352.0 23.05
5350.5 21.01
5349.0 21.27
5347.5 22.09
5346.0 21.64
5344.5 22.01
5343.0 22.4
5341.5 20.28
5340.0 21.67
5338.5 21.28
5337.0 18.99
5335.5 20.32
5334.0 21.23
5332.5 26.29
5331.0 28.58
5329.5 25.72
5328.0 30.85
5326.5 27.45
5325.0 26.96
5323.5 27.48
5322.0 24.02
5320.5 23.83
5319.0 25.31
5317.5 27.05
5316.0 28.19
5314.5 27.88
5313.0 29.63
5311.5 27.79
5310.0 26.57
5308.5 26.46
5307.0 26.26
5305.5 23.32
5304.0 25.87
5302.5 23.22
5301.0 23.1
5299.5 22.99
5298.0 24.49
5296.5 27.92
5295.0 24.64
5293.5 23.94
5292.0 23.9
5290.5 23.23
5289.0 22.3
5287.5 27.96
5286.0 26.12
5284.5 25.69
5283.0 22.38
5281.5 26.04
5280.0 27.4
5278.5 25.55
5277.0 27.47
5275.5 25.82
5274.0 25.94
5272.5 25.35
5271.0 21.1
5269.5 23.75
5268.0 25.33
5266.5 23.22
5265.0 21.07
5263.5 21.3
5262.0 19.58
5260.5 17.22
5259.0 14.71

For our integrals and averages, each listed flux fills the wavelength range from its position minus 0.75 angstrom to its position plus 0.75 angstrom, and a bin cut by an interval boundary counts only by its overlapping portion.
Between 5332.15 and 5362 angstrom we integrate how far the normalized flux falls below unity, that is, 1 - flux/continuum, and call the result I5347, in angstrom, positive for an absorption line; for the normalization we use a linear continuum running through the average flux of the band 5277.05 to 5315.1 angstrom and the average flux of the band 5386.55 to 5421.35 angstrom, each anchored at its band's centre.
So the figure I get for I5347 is 3.5 angstrom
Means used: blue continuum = 25.4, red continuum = 25.4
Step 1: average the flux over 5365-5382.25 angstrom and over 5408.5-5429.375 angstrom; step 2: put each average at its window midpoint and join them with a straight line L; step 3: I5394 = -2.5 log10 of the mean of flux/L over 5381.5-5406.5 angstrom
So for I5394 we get 0.08 mag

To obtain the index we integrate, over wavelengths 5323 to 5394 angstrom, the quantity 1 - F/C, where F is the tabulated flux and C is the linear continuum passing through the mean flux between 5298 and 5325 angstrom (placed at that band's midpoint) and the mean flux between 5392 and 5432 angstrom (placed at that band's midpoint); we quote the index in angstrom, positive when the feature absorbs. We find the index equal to 3.71 angstrom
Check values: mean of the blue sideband 25.8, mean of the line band 24.5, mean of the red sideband 25.8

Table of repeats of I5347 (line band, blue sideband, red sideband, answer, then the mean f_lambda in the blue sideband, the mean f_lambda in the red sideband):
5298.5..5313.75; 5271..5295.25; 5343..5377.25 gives -0.4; 25.1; 24.3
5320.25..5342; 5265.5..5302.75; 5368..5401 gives 0.5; 24.7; 25.3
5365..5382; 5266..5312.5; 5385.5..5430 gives -0.2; 25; 25.7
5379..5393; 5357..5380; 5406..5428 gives 0.6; 25.6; 26.7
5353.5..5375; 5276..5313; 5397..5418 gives 0.1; 25.3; 25.3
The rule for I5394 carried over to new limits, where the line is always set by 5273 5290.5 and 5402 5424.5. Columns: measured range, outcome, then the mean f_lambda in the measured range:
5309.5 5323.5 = -0.04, 26.7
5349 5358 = 0.13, 23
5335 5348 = 0.21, 21.2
